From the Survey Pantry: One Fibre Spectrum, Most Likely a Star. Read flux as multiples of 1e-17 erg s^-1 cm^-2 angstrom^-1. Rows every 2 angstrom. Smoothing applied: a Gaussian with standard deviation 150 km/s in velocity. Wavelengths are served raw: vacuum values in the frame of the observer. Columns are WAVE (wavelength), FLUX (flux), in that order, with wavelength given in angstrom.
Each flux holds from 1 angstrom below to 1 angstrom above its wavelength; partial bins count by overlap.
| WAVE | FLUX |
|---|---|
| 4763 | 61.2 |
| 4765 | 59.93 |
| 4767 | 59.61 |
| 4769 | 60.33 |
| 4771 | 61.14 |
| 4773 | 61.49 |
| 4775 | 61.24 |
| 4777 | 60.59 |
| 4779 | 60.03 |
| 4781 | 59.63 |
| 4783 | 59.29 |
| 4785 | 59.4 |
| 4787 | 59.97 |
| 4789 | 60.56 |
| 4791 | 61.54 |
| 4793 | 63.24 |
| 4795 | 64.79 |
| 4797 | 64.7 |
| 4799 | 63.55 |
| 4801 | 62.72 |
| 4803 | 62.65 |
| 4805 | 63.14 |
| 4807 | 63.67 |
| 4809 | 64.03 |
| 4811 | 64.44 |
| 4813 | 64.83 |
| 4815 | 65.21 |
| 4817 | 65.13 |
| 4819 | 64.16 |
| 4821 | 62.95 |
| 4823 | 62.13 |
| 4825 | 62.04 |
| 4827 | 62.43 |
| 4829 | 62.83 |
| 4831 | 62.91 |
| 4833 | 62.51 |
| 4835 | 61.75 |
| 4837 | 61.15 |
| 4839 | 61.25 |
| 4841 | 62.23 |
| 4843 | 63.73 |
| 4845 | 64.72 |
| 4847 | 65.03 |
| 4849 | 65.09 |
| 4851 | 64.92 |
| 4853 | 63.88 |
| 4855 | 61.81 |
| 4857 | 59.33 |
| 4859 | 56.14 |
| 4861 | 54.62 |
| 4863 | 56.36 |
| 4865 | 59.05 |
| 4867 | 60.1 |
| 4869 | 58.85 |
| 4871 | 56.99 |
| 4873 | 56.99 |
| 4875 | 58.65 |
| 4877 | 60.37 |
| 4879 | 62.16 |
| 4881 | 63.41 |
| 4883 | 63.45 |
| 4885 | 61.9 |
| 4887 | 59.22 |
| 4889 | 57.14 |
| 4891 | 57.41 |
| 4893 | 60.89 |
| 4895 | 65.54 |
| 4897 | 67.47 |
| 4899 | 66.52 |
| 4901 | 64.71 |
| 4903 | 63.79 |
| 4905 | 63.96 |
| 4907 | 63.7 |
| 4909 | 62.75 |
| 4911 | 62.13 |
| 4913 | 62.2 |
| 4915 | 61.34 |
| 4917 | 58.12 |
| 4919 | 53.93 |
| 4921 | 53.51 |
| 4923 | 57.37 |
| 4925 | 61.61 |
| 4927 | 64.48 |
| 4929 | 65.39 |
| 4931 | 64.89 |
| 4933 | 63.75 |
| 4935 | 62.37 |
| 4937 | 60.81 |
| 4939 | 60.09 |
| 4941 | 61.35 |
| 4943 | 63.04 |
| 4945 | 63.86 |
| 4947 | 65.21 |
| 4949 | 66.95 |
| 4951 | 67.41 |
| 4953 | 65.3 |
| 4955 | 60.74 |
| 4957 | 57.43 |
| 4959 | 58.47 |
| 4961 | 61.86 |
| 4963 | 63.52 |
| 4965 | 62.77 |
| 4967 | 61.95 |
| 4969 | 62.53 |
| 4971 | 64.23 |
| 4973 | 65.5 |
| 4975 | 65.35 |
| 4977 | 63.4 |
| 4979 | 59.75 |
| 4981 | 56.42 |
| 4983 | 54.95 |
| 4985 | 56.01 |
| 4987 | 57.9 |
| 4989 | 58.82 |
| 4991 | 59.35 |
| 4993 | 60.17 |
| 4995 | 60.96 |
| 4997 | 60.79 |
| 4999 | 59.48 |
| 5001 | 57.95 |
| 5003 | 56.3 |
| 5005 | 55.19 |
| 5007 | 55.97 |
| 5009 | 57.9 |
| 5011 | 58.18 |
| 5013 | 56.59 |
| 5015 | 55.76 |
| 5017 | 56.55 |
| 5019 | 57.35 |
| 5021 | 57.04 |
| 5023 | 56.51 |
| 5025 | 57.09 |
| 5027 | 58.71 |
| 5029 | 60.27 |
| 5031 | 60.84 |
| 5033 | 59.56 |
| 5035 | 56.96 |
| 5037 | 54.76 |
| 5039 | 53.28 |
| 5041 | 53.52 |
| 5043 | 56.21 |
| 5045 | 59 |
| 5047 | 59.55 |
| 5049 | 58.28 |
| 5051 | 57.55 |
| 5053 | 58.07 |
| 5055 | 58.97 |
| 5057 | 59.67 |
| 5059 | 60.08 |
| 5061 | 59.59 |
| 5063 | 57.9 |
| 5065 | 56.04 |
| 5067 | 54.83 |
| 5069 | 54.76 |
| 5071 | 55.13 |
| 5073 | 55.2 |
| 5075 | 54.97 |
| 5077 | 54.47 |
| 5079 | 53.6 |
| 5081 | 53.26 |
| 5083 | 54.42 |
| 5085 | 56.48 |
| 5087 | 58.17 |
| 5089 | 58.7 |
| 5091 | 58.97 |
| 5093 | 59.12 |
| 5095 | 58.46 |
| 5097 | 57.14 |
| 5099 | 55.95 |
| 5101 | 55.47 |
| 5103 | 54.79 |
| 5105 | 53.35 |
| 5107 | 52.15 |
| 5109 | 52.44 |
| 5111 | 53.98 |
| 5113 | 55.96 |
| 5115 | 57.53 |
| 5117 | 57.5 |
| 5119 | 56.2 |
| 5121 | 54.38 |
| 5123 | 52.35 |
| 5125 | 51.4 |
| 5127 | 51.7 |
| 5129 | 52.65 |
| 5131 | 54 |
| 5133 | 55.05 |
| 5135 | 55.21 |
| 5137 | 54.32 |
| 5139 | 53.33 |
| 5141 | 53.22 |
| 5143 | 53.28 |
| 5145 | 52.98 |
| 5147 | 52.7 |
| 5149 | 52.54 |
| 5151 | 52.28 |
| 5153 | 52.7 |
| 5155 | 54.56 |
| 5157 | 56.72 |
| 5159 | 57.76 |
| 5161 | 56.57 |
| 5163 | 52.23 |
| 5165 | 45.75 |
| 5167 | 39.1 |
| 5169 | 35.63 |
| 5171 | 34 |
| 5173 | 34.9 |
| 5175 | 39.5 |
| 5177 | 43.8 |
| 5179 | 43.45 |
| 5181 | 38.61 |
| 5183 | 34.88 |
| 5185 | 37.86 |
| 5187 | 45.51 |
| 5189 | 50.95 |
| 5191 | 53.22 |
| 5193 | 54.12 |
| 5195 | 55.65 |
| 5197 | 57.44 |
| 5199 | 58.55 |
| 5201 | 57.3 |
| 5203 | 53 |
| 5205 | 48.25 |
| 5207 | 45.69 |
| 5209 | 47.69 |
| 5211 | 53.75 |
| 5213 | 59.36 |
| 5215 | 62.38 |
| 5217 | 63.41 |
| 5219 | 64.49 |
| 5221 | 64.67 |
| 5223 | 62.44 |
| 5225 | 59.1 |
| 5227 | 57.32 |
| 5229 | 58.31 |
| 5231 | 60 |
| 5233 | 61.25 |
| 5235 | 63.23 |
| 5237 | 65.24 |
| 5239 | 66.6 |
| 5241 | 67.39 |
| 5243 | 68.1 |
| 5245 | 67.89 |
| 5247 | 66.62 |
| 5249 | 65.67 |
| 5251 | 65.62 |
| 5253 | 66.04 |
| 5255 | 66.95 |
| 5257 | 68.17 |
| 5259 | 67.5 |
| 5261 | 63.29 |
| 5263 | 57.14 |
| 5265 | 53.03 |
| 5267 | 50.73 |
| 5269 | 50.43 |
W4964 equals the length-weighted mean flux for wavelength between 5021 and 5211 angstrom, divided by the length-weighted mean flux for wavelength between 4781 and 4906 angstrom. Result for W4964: 0.9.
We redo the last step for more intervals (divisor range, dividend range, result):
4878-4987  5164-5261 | 0.89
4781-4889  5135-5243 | 0.86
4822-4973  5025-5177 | 0.88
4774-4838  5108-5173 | 0.83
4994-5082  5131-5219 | 0.88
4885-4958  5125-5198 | 0.79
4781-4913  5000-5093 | 0.92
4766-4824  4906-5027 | 0.97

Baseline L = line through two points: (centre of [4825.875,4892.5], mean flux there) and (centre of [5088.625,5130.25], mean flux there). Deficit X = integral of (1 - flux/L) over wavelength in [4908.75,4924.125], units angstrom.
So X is 0.2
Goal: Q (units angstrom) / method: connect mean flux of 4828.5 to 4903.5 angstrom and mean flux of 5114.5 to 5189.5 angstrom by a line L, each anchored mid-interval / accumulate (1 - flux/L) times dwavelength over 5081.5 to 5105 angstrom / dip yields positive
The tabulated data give -2.3 angstrom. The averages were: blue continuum 61.4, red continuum 49.3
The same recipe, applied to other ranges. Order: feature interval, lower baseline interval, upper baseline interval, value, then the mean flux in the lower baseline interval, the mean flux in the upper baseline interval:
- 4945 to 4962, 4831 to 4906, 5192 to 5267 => -0.49 angstrom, 61.5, 60.5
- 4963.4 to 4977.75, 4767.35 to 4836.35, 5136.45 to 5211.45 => -1.88 angstrom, 62.4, 49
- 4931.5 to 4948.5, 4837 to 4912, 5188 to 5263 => -0.40 angstrom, 61.5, 60.4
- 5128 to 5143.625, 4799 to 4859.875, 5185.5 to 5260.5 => 1.71 angstrom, 63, 59.8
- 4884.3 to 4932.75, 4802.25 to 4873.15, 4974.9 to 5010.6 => -1.04 angstrom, 62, 58.5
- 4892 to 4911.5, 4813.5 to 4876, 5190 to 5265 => -0.91 angstrom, 61.5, 60.5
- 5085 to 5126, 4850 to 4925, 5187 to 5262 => 3.16 angstrom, 60.6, 60.3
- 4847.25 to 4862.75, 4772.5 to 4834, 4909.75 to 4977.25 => 0.39 angstrom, 62.5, 62.1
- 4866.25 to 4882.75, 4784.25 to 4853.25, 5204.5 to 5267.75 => 0.79 angstrom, 63.1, 61.3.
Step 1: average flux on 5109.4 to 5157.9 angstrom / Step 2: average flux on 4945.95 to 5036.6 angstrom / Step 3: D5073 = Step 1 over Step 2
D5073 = 0.90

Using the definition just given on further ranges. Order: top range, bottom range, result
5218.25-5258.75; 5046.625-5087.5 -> 1.14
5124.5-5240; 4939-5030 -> 0.88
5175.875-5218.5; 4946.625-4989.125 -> 0.82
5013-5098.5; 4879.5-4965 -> 0.92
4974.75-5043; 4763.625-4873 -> 0.94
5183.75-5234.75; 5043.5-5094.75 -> 0.98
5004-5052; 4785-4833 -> 0.91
